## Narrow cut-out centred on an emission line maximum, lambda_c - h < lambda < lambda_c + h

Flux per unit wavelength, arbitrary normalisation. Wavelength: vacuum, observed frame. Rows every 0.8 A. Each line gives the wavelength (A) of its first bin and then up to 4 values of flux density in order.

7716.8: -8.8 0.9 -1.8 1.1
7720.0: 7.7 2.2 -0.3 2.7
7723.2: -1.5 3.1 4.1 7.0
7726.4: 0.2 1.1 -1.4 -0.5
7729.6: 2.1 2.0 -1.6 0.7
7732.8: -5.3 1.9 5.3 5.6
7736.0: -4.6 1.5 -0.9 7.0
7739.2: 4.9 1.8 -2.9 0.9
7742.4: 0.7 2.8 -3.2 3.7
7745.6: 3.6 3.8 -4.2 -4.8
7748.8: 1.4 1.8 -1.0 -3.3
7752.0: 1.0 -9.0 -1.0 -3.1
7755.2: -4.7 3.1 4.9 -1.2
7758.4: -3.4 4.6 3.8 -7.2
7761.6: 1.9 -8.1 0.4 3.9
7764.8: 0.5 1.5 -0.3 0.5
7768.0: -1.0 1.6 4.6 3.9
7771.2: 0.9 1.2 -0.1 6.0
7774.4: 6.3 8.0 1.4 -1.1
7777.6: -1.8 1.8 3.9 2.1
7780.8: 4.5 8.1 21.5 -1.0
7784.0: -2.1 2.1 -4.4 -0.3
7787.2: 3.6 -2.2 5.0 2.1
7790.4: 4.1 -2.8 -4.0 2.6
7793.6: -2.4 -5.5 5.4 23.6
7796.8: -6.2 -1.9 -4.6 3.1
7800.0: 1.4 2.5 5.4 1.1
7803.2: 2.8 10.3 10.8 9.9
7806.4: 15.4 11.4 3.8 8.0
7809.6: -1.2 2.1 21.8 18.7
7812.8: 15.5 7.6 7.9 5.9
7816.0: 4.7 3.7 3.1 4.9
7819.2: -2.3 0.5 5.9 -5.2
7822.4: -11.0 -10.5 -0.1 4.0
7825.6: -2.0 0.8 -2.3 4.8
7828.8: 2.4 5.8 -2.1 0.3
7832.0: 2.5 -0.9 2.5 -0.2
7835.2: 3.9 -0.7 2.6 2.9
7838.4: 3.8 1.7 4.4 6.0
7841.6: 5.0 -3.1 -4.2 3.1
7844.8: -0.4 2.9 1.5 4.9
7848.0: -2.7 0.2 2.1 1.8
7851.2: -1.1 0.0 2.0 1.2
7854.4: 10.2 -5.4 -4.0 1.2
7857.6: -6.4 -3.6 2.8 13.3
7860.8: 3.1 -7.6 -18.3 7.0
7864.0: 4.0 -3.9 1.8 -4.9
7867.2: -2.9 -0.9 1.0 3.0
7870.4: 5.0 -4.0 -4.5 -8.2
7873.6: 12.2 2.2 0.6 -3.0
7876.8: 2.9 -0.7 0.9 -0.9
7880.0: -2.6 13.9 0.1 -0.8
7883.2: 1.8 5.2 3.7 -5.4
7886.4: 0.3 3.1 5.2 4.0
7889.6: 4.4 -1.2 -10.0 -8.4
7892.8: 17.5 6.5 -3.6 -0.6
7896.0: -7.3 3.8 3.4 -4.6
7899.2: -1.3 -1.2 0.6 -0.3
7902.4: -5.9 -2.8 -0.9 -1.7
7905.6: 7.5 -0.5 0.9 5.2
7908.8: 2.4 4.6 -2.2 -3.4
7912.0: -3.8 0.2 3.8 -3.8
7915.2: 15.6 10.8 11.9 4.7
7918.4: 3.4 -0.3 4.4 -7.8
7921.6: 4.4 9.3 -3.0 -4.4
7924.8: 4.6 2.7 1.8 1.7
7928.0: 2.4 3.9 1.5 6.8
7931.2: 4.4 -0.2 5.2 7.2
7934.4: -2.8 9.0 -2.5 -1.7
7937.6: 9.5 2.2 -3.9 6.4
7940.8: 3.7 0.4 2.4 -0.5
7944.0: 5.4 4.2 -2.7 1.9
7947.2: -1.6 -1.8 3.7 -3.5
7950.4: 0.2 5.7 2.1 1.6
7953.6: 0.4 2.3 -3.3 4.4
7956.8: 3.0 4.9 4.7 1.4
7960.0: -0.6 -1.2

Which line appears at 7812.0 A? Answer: [O II]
